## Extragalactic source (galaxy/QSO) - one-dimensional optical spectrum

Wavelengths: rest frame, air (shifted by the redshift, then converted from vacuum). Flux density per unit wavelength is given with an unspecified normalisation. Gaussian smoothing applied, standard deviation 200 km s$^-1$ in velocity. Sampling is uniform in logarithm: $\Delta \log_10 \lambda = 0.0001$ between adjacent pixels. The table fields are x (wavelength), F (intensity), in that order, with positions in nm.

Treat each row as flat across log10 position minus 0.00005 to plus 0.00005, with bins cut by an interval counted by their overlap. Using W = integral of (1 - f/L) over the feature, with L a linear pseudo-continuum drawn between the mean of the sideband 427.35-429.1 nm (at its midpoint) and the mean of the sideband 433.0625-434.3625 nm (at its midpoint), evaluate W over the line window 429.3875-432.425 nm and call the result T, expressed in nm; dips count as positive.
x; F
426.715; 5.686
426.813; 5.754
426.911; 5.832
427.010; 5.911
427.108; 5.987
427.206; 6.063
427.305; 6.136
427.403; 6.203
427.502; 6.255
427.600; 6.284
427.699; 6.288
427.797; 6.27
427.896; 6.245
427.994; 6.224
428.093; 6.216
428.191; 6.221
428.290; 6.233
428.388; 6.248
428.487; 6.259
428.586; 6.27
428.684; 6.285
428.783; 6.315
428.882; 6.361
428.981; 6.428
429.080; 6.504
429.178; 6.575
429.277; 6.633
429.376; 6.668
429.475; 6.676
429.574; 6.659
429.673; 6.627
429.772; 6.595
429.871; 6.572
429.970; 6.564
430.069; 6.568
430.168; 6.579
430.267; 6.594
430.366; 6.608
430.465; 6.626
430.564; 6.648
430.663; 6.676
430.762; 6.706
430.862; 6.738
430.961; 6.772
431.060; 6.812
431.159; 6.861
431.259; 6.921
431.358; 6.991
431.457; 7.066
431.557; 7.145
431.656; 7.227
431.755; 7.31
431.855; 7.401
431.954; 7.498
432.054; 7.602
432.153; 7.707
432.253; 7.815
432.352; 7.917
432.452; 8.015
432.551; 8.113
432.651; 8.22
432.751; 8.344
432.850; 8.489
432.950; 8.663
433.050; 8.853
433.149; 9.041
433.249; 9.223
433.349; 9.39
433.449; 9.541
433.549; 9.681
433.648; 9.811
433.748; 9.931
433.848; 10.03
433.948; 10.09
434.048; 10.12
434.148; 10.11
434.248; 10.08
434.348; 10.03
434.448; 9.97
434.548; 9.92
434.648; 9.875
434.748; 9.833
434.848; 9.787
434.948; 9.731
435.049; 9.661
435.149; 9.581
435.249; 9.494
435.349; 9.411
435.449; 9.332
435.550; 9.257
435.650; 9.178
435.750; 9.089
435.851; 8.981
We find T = 0.384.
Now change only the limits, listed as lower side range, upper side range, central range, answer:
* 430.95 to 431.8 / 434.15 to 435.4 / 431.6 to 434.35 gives -0.14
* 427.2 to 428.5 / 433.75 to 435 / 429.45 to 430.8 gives 0.16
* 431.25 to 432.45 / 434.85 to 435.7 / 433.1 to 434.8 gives -0.22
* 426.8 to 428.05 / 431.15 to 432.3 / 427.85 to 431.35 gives 0.10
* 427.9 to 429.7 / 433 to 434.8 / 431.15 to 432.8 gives 0.18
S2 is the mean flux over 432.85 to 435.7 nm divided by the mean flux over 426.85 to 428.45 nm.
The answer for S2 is 1.6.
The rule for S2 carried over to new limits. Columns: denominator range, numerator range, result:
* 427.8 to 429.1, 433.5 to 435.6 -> 1.56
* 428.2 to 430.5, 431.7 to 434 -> 1.33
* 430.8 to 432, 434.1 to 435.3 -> 1.39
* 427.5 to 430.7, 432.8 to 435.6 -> 1.49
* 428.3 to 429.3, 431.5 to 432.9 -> 1.22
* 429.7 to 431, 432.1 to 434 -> 1.34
